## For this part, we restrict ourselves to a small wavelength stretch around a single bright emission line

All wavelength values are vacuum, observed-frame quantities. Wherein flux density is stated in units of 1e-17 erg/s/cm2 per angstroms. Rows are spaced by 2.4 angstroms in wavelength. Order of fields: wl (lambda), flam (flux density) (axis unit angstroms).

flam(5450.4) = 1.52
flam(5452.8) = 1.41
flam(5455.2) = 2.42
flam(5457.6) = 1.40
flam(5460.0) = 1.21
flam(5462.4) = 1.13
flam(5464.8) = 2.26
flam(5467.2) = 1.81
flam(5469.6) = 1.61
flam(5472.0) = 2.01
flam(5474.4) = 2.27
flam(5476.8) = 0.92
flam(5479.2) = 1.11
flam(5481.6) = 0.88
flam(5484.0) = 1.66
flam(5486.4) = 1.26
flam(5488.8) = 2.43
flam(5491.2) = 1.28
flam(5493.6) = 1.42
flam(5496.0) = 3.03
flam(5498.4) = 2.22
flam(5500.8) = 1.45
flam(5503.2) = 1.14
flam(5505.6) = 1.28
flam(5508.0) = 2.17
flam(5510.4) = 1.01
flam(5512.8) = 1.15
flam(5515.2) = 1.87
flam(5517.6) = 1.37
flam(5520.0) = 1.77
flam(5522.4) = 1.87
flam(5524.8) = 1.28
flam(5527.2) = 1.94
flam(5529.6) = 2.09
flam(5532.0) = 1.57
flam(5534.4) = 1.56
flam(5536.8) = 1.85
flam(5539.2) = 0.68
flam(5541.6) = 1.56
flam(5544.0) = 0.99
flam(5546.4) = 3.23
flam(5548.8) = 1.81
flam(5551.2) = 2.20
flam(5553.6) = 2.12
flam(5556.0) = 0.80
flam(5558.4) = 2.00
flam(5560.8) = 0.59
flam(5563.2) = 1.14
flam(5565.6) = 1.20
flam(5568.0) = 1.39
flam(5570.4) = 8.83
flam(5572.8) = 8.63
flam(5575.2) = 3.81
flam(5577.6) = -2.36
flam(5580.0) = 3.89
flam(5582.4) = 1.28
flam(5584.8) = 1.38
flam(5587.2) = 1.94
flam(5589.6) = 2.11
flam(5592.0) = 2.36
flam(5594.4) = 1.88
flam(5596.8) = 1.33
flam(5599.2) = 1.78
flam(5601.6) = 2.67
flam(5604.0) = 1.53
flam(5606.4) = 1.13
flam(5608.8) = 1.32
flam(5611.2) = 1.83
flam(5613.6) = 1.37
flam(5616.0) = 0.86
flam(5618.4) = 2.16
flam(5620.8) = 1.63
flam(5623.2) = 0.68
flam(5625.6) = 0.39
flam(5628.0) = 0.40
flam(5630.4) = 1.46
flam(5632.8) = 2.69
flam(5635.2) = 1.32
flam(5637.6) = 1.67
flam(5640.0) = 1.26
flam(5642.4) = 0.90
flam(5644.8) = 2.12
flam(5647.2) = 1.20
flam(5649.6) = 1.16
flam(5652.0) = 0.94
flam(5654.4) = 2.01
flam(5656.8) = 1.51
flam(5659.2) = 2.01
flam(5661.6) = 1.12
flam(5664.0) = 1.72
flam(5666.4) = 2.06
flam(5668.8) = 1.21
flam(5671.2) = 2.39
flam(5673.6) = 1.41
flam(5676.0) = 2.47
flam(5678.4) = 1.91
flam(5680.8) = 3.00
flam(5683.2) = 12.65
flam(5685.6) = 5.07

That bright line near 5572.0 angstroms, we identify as H-beta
